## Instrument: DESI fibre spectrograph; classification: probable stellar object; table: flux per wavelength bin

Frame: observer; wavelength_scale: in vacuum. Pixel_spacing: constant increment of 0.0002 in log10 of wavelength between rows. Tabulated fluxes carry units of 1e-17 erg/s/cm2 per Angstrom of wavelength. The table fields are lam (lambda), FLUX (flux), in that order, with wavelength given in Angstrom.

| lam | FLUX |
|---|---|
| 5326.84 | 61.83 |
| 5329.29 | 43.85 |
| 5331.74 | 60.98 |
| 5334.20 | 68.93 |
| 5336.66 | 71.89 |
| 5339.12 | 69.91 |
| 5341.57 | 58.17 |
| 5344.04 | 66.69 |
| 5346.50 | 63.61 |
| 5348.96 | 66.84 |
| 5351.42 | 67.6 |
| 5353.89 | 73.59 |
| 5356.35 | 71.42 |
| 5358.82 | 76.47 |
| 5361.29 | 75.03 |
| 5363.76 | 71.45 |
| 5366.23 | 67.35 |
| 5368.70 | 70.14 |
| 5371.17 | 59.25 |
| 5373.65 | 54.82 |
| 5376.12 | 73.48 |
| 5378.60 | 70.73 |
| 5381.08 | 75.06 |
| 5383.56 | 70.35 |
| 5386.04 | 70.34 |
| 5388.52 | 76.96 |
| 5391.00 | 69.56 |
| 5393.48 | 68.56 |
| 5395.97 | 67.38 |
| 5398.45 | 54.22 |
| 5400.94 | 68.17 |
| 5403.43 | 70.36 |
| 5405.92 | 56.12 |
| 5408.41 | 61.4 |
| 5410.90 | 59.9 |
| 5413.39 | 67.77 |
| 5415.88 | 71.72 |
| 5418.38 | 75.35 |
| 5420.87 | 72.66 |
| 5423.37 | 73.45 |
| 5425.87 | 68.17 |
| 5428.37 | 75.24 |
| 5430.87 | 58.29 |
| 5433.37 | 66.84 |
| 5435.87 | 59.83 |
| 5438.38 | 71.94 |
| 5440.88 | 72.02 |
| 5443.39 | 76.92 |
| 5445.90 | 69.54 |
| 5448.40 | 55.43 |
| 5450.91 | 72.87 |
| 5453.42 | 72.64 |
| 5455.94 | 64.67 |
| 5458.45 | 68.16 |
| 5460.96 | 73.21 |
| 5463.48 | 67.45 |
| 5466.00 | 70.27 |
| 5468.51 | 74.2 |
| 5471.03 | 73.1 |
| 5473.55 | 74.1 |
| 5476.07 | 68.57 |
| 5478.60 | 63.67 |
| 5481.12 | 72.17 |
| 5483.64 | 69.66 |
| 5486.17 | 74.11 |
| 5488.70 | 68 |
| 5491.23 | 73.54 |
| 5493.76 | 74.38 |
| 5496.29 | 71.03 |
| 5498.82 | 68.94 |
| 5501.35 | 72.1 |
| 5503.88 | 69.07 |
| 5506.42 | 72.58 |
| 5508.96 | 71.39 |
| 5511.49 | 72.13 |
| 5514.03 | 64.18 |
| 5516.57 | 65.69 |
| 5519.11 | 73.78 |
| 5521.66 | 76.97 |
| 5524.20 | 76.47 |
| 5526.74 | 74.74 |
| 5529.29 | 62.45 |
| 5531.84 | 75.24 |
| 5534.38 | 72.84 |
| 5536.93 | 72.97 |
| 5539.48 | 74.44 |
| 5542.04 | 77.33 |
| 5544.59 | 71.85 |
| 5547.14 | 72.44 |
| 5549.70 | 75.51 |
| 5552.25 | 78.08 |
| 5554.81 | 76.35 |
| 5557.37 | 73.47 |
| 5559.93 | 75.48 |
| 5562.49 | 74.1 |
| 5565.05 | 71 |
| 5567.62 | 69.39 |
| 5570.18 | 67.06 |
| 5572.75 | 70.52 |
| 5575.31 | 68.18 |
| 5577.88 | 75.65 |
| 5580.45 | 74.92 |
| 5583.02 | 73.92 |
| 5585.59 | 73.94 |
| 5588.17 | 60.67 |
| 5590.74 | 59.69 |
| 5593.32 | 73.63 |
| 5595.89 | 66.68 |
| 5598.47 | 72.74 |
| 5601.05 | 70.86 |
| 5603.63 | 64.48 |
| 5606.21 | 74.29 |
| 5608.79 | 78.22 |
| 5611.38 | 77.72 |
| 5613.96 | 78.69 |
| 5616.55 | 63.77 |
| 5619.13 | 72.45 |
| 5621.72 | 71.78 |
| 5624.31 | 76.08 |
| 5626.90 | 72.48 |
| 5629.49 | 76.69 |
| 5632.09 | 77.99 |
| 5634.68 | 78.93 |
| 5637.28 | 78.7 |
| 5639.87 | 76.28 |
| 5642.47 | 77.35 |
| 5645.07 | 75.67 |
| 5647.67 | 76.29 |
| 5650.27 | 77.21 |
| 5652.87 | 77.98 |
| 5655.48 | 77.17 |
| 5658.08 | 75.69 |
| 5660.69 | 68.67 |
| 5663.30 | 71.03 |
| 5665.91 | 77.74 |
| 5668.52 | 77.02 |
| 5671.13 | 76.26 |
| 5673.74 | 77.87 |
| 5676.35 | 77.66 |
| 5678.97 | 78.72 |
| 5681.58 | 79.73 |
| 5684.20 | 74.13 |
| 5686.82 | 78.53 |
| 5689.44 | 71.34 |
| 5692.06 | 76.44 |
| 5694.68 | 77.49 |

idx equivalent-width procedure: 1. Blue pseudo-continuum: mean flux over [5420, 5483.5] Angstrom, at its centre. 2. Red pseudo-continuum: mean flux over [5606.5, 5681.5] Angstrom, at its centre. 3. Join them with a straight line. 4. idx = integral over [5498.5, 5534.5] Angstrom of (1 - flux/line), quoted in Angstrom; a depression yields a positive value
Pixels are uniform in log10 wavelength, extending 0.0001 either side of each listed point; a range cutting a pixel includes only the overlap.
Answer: 0.2 Angstrom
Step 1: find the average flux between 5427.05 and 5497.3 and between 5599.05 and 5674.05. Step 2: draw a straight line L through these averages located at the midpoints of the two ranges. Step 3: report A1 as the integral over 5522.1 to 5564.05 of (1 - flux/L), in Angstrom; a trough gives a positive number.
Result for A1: -1.1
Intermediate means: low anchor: 69.7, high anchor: 75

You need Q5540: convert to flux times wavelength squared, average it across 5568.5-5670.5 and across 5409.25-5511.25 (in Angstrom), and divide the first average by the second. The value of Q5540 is 1.11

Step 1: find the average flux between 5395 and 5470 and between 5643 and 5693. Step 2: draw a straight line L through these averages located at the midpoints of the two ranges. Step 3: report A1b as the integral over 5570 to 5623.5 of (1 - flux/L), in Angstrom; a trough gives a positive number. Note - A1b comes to 1.8 Angstrom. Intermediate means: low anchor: 67.9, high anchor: 76.1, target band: 71.1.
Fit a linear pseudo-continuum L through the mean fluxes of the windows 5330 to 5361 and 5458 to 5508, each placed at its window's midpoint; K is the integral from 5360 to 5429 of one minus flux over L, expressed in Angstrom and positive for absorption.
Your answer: 0.6 Angstrom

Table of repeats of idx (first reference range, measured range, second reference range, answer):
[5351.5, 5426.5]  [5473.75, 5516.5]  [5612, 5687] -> 0.76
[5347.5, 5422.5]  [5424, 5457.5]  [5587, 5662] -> 0.72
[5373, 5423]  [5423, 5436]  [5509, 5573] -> 0.35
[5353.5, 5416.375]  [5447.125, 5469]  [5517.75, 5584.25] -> 0.55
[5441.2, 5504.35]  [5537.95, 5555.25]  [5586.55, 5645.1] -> -0.83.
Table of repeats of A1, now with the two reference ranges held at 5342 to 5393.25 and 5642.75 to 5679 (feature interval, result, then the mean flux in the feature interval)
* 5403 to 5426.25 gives 0.9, 67.6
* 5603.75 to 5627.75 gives 0.5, 73.5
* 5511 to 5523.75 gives 0.3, 70.8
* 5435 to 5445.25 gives 0.1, 70.5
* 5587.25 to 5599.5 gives 1.3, 66.8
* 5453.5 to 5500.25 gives 0.8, 70.6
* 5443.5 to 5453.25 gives 0.4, 68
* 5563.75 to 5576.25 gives 0.8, 69.3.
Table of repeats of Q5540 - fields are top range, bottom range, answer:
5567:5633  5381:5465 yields 1.12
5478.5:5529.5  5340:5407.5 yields 1.10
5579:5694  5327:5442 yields 1.21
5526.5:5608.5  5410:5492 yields 1.08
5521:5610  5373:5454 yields 1.12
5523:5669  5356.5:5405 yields 1.15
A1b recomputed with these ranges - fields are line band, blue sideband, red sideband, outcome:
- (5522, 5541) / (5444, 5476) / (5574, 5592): -0.9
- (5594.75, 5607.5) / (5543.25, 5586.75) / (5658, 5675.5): 0.7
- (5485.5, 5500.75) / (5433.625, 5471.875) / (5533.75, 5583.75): -0.2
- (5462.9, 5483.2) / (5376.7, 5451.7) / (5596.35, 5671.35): -0.2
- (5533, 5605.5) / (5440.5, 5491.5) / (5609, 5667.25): 1.5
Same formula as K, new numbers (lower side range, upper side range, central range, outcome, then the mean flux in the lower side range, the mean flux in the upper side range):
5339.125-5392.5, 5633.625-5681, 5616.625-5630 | 0.5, 69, 76.5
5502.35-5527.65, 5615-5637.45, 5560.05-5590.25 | 0.9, 71.7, 74.1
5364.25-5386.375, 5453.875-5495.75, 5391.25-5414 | 1.6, 68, 70.6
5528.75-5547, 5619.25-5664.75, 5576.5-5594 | 0.9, 72.9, 75.6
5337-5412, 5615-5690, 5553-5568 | -0.2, 67.6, 75.6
